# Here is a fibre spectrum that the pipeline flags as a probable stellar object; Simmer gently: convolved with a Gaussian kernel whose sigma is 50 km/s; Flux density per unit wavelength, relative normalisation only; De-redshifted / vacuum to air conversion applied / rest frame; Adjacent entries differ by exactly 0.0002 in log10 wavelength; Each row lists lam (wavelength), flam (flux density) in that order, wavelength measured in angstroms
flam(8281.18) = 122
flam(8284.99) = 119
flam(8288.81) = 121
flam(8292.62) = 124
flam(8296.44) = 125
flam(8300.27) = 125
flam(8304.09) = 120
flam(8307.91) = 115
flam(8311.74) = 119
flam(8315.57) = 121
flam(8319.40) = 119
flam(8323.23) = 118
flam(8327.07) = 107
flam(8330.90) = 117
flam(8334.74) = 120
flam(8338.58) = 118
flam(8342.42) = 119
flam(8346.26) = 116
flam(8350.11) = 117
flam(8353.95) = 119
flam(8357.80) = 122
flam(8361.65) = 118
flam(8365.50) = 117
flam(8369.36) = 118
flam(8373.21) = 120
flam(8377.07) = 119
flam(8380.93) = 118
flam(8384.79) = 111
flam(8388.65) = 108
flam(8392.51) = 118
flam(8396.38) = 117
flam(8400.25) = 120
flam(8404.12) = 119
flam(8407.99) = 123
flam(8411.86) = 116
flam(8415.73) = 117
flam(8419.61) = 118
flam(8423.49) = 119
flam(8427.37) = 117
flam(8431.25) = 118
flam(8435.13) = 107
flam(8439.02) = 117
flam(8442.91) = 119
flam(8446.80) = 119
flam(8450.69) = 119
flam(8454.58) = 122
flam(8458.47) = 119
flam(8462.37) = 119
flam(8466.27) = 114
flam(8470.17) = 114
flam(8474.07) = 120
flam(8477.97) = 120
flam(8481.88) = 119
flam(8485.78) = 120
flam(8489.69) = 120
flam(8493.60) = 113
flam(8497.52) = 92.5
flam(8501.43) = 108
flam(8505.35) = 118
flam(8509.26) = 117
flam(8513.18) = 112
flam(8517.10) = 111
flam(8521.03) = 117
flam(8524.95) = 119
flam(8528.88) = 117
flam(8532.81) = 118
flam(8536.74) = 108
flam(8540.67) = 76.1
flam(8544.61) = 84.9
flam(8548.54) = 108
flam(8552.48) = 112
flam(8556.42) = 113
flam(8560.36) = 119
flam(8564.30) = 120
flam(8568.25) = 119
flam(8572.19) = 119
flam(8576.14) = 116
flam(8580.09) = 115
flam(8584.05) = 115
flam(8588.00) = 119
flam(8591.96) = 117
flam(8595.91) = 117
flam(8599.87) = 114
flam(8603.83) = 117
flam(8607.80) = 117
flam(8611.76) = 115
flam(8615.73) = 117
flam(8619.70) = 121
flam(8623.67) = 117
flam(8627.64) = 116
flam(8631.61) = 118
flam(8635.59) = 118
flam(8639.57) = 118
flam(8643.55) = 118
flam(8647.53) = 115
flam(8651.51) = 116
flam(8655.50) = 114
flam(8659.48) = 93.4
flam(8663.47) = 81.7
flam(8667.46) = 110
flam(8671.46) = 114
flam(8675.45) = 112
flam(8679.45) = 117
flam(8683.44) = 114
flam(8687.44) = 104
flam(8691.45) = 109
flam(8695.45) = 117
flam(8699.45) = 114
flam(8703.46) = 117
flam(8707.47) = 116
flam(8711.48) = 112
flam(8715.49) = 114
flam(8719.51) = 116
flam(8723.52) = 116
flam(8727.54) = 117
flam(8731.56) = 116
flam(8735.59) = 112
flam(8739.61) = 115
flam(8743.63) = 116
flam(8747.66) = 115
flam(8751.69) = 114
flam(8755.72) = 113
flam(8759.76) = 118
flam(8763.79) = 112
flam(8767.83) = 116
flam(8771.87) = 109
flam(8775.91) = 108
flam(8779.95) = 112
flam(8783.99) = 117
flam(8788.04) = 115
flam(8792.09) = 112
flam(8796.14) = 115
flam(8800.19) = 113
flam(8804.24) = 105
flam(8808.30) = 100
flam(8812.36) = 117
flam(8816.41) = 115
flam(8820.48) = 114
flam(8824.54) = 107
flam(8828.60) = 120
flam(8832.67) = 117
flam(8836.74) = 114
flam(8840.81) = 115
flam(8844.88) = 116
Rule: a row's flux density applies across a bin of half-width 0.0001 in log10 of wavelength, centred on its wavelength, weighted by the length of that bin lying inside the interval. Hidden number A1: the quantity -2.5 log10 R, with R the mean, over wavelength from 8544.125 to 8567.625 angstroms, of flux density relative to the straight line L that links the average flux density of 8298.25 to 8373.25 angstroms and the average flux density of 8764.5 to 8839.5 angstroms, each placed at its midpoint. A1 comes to 0.038 mag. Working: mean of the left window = 118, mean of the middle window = 112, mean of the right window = 113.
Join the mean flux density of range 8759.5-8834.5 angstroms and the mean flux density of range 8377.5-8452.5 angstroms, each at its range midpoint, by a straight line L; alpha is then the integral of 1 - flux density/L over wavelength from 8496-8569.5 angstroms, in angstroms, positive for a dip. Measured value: 3.5 angstroms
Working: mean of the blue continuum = 117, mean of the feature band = 110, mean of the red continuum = 113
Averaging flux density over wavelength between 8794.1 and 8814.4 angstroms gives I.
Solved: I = 110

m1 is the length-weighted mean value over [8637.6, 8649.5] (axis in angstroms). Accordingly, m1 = 117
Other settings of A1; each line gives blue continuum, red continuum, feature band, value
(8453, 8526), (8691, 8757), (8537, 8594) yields 0.042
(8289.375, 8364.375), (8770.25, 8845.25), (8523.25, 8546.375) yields 0.123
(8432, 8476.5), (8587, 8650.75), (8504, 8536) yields 0.013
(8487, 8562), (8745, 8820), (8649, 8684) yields 0.034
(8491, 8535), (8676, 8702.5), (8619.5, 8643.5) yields -0.047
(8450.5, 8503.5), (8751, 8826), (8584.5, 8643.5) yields -0.029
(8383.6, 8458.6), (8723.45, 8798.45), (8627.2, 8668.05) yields 0.044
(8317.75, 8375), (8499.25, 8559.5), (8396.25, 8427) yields -0.037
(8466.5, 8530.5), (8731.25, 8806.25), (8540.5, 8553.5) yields 0.184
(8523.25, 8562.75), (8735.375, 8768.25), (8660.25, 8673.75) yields 0.107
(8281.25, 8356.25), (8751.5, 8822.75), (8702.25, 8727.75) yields -0.017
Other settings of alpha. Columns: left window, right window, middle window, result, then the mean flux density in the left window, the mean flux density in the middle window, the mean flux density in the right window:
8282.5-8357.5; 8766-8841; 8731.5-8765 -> -0.35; 119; 115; 113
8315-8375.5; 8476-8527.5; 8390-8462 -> -1.18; 118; 118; 114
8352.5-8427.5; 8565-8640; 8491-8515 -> 1.44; 118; 110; 117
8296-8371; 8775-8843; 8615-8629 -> -0.35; 118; 118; 113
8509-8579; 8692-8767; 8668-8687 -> 0.14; 111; 113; 115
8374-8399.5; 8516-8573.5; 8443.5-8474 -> -1.30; 116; 118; 111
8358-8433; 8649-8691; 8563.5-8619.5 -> -3.27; 118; 117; 108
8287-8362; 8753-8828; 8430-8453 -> 0.15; 119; 117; 112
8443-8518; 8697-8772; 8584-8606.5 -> -0.26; 116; 117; 115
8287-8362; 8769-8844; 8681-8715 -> 0.32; 119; 113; 113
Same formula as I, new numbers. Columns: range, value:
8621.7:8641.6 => 117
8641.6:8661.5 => 111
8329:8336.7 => 118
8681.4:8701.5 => 112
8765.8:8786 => 112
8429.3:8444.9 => 115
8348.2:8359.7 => 119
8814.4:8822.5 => 114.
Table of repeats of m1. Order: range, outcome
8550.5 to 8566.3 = 116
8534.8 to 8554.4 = 97.8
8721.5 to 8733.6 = 116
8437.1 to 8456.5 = 119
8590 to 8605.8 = 116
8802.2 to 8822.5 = 110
